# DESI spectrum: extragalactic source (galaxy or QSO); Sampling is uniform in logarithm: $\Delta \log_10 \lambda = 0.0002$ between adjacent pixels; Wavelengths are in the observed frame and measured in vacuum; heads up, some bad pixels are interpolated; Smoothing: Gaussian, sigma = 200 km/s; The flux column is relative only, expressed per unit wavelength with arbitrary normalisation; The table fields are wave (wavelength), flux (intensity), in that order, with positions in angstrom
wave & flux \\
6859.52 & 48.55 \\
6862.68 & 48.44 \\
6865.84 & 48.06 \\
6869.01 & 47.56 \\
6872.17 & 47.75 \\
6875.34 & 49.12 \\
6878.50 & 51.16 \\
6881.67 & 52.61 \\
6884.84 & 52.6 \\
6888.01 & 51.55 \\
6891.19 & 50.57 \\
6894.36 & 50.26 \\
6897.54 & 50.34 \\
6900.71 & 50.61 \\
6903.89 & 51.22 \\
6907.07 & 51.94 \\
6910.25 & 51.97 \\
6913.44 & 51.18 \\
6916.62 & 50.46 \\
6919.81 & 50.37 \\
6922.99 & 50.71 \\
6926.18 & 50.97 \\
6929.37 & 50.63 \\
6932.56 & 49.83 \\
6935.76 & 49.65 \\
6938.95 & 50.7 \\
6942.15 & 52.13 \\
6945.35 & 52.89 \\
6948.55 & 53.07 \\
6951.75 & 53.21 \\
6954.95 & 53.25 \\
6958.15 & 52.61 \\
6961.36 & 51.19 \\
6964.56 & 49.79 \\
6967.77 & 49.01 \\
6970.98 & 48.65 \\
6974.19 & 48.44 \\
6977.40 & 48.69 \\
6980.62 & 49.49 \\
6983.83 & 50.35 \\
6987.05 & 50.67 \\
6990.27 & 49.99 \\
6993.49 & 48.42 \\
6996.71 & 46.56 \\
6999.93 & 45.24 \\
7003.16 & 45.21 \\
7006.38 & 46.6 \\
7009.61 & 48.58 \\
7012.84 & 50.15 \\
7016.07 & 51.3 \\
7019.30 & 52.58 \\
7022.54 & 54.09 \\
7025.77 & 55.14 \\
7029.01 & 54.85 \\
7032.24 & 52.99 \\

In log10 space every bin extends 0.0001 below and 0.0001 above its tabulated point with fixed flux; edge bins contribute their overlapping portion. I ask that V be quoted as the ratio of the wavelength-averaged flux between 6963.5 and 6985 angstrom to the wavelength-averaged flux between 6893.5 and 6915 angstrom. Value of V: 1.0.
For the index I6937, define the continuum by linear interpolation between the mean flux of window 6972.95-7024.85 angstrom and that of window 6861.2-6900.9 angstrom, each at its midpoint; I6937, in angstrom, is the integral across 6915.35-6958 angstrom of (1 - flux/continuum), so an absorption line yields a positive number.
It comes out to -1.5 angstrom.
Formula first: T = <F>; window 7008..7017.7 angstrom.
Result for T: 50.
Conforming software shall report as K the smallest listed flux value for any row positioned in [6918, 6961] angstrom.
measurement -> 49.65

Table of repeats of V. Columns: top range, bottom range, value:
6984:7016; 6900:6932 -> 0.95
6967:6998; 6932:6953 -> 0.95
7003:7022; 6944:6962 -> 0.94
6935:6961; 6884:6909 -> 1.02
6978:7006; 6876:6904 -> 0.94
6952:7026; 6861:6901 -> 1.00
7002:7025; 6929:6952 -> 0.97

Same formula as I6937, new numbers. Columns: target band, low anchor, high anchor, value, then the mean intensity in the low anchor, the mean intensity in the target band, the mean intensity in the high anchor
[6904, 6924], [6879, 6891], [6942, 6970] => 0.3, 51.9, 51.1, 51.8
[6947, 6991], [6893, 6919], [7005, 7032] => 0.7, 51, 50.6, 51.8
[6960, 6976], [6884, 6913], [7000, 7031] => 0.5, 51.2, 49.4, 50.7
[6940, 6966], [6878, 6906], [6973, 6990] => -1.1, 51.2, 52.3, 49.6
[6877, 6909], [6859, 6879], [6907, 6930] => -1.0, 48.5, 51.3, 51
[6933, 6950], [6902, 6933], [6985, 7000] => -0.5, 51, 51.5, 48.5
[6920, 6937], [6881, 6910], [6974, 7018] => 0.0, 51.3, 50.4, 48.6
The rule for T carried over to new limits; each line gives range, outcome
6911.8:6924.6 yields 50.7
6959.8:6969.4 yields 50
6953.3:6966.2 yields 51.7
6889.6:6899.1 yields 50.4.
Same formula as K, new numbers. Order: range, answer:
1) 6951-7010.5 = 45.21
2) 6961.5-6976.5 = 48.44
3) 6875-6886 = 49.12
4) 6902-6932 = 50.37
